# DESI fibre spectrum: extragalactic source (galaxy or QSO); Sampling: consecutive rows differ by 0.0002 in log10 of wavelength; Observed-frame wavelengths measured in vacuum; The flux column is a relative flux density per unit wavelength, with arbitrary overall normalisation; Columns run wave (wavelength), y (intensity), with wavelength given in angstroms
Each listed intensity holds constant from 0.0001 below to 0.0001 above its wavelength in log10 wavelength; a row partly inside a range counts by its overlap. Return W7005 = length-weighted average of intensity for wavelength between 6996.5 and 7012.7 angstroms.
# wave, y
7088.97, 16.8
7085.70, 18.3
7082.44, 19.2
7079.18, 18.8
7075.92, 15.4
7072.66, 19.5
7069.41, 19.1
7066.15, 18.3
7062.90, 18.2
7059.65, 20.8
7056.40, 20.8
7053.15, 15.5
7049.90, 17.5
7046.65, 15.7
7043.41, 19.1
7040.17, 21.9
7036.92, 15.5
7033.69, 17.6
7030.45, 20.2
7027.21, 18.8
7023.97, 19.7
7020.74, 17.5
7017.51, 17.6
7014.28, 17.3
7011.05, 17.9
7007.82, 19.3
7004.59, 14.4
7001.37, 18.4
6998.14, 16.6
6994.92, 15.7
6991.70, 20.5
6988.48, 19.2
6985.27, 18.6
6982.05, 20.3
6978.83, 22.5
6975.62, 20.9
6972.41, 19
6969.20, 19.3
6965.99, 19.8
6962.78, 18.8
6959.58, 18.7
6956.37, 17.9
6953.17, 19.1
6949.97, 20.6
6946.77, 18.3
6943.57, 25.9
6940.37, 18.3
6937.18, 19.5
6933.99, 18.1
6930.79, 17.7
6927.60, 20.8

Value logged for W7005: 17.3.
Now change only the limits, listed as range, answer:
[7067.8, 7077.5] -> 18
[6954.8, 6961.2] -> 18.3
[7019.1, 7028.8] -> 18.7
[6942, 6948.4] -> 22.1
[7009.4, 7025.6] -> 18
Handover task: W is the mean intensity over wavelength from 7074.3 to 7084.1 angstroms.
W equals 17.8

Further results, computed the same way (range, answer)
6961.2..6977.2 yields 19.6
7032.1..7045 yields 18.5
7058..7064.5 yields 19.5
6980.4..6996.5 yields 18.9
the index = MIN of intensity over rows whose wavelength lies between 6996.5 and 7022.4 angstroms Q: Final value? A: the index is 14.4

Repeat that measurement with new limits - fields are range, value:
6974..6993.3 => 18.6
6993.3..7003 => 15.7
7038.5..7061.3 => 15.5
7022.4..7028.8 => 18.8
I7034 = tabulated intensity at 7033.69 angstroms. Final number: 17.6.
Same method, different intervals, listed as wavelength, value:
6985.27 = 18.6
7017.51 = 17.6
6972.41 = 19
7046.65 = 15.7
